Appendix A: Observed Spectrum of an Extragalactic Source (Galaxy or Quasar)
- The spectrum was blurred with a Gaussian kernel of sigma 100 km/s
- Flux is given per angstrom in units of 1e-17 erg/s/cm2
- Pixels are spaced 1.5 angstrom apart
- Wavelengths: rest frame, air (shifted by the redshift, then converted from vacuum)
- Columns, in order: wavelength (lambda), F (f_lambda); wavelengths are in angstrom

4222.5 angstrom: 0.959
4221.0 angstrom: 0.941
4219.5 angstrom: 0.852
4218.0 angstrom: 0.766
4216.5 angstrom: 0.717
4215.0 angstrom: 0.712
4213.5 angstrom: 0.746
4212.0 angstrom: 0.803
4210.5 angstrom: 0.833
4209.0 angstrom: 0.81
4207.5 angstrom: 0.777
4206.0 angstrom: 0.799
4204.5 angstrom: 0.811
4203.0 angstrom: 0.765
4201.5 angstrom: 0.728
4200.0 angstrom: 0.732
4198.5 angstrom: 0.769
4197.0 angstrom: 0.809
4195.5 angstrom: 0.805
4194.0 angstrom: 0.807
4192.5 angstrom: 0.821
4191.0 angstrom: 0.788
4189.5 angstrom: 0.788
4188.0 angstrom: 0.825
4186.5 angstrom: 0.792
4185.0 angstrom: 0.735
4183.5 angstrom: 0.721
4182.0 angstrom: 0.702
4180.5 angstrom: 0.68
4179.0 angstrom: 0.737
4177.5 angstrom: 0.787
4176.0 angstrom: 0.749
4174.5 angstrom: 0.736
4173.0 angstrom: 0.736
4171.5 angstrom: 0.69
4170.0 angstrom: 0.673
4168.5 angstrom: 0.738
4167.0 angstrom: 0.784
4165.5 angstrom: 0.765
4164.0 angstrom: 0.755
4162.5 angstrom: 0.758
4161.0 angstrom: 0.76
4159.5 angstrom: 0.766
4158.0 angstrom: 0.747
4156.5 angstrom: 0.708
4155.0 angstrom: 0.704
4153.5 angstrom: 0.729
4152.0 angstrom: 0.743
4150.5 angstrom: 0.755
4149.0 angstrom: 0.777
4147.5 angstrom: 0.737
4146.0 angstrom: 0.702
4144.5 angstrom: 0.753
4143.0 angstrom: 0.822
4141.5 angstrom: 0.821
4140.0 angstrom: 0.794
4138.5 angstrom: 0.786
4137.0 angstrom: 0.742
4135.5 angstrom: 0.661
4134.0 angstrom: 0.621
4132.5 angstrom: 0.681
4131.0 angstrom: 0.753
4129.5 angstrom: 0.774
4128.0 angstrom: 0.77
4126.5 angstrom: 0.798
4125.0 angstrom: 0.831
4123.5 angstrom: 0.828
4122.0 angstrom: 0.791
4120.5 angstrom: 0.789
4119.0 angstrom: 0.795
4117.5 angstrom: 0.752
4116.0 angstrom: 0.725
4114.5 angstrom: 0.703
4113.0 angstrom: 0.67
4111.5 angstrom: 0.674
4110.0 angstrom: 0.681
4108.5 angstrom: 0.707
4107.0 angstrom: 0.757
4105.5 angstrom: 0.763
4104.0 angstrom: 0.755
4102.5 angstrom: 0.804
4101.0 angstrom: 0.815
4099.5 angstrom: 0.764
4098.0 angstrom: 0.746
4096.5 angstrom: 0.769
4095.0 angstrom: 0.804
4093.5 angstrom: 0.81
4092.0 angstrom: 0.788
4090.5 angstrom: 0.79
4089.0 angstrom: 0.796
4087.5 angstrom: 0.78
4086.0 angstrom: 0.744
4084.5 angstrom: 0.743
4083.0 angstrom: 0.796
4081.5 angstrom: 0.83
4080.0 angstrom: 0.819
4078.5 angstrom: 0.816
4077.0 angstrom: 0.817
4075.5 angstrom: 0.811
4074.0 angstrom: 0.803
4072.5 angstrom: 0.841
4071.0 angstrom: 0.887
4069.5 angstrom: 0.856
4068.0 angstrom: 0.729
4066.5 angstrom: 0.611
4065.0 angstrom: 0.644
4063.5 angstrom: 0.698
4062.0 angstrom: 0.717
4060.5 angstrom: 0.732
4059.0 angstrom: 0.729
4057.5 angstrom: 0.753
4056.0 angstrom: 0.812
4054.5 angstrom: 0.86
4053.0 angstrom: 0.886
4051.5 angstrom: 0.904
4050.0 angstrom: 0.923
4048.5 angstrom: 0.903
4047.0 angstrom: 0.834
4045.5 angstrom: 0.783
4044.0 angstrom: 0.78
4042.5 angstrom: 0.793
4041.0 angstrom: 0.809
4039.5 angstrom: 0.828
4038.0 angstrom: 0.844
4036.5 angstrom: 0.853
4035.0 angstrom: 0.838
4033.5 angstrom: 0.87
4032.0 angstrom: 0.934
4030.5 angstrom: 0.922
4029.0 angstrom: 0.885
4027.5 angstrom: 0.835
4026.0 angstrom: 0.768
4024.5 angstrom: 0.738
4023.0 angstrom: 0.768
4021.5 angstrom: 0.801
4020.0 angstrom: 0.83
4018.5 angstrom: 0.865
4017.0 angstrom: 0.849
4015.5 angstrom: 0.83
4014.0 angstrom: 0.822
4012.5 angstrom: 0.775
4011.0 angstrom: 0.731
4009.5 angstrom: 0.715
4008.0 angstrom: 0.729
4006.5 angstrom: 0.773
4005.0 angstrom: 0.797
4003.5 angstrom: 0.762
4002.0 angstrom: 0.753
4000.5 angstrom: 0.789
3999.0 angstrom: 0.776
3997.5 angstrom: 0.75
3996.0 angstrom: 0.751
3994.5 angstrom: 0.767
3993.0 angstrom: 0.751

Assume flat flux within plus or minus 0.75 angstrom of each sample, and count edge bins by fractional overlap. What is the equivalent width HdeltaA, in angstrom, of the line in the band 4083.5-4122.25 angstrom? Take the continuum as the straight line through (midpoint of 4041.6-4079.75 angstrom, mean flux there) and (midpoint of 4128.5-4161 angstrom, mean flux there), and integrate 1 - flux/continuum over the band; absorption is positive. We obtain 0.6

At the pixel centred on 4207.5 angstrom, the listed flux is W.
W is 0.777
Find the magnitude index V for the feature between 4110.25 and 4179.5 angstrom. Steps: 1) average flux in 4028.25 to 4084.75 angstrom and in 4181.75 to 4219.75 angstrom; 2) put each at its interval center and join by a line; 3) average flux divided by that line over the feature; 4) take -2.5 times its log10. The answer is 0.06 mag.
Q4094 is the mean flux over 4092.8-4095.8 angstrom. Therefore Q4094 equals 0.806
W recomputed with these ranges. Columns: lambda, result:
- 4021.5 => 0.801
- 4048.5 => 0.903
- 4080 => 0.819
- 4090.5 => 0.79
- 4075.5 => 0.811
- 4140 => 0.794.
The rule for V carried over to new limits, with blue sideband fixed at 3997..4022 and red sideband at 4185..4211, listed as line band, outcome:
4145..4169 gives 0.061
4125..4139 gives 0.074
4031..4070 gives -0.026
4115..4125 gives 0.008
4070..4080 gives -0.057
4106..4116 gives 0.125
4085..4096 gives 0.002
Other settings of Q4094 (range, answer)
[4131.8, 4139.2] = 0.698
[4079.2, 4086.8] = 0.787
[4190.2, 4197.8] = 0.806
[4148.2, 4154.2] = 0.751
